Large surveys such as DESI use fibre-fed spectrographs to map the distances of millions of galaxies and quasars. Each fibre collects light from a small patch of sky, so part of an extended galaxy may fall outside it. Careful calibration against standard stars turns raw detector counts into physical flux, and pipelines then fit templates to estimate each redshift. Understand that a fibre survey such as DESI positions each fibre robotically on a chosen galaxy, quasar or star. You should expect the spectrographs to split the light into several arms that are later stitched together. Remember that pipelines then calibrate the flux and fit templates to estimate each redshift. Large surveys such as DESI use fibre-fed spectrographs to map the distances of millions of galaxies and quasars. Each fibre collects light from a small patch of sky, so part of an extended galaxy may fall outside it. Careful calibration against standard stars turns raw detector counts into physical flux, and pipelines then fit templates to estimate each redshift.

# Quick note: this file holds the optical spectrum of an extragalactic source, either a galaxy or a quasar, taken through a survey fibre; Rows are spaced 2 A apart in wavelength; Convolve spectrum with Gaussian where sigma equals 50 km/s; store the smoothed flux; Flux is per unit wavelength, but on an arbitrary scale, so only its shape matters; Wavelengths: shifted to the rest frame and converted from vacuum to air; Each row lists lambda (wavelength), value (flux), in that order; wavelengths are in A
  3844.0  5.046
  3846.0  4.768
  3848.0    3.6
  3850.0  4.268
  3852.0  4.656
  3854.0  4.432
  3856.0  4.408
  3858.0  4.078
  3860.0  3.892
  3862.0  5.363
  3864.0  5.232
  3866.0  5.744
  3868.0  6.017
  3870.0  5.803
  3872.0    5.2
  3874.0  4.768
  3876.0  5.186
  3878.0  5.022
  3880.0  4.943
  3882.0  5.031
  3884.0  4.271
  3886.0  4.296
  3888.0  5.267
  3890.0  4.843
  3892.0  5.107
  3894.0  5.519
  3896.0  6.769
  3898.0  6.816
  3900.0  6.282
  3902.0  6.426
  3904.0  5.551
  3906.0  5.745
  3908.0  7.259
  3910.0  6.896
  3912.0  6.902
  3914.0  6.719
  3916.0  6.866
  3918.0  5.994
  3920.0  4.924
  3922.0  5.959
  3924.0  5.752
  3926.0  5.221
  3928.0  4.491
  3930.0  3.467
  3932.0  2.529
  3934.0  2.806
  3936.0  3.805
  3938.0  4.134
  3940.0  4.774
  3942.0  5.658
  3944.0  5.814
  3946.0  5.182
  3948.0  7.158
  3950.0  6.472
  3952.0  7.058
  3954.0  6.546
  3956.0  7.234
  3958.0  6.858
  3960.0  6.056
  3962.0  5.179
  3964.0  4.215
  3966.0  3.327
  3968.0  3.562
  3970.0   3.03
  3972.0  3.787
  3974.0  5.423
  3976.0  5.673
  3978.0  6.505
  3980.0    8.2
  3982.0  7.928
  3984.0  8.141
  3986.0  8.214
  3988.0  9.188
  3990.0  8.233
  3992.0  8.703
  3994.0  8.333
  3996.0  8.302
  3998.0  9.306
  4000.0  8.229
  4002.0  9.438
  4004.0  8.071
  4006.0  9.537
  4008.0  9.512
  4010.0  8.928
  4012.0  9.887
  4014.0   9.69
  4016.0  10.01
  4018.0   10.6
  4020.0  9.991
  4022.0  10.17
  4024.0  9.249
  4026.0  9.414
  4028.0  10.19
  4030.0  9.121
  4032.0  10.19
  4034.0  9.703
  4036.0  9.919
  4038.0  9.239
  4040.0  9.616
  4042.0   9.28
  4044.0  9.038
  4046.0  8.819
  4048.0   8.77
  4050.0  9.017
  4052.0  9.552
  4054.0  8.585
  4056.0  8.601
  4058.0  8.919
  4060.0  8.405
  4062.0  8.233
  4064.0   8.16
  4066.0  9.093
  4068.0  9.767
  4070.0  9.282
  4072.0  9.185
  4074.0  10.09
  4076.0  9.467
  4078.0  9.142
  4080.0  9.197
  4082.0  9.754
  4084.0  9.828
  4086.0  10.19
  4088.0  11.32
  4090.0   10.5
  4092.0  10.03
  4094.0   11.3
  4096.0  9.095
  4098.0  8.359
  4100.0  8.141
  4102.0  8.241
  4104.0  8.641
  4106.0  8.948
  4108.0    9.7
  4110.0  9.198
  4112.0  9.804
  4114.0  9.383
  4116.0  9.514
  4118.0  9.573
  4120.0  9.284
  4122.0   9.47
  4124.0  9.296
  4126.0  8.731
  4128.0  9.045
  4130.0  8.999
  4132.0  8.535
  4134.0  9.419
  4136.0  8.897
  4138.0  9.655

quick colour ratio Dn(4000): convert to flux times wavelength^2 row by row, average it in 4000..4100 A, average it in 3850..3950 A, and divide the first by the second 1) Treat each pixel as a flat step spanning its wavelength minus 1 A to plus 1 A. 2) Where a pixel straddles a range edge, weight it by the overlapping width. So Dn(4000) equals 1.92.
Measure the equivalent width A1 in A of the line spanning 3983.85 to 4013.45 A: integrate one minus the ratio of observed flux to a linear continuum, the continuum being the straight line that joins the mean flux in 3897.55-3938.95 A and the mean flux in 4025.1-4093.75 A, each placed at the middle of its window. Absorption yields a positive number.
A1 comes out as -4.3 A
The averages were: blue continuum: 5.44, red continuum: 9.42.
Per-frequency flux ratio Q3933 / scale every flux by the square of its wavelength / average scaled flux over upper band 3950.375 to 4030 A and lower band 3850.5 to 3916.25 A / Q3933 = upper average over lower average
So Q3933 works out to 1.5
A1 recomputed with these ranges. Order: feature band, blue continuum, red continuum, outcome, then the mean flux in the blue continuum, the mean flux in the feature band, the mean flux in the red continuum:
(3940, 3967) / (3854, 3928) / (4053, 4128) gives 3.37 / 5.53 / 5.86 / 9.31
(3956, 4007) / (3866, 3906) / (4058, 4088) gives 3.68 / 5.44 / 6.94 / 9.33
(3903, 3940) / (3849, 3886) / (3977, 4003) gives 6.30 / 4.89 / 5.27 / 8.36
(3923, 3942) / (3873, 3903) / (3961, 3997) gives 5.48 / 5.37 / 4.19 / 6.44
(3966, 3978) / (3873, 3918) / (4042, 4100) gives 4.80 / 5.75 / 4.4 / 9.32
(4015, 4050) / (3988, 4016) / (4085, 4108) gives -1.65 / 8.98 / 9.59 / 9.53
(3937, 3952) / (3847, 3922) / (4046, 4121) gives 2.05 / 5.42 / 5.7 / 9.3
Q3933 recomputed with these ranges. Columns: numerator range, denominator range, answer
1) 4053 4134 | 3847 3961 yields 1.89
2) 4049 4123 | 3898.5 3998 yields 1.66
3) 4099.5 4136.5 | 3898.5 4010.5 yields 1.55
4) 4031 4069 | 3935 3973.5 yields 1.82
